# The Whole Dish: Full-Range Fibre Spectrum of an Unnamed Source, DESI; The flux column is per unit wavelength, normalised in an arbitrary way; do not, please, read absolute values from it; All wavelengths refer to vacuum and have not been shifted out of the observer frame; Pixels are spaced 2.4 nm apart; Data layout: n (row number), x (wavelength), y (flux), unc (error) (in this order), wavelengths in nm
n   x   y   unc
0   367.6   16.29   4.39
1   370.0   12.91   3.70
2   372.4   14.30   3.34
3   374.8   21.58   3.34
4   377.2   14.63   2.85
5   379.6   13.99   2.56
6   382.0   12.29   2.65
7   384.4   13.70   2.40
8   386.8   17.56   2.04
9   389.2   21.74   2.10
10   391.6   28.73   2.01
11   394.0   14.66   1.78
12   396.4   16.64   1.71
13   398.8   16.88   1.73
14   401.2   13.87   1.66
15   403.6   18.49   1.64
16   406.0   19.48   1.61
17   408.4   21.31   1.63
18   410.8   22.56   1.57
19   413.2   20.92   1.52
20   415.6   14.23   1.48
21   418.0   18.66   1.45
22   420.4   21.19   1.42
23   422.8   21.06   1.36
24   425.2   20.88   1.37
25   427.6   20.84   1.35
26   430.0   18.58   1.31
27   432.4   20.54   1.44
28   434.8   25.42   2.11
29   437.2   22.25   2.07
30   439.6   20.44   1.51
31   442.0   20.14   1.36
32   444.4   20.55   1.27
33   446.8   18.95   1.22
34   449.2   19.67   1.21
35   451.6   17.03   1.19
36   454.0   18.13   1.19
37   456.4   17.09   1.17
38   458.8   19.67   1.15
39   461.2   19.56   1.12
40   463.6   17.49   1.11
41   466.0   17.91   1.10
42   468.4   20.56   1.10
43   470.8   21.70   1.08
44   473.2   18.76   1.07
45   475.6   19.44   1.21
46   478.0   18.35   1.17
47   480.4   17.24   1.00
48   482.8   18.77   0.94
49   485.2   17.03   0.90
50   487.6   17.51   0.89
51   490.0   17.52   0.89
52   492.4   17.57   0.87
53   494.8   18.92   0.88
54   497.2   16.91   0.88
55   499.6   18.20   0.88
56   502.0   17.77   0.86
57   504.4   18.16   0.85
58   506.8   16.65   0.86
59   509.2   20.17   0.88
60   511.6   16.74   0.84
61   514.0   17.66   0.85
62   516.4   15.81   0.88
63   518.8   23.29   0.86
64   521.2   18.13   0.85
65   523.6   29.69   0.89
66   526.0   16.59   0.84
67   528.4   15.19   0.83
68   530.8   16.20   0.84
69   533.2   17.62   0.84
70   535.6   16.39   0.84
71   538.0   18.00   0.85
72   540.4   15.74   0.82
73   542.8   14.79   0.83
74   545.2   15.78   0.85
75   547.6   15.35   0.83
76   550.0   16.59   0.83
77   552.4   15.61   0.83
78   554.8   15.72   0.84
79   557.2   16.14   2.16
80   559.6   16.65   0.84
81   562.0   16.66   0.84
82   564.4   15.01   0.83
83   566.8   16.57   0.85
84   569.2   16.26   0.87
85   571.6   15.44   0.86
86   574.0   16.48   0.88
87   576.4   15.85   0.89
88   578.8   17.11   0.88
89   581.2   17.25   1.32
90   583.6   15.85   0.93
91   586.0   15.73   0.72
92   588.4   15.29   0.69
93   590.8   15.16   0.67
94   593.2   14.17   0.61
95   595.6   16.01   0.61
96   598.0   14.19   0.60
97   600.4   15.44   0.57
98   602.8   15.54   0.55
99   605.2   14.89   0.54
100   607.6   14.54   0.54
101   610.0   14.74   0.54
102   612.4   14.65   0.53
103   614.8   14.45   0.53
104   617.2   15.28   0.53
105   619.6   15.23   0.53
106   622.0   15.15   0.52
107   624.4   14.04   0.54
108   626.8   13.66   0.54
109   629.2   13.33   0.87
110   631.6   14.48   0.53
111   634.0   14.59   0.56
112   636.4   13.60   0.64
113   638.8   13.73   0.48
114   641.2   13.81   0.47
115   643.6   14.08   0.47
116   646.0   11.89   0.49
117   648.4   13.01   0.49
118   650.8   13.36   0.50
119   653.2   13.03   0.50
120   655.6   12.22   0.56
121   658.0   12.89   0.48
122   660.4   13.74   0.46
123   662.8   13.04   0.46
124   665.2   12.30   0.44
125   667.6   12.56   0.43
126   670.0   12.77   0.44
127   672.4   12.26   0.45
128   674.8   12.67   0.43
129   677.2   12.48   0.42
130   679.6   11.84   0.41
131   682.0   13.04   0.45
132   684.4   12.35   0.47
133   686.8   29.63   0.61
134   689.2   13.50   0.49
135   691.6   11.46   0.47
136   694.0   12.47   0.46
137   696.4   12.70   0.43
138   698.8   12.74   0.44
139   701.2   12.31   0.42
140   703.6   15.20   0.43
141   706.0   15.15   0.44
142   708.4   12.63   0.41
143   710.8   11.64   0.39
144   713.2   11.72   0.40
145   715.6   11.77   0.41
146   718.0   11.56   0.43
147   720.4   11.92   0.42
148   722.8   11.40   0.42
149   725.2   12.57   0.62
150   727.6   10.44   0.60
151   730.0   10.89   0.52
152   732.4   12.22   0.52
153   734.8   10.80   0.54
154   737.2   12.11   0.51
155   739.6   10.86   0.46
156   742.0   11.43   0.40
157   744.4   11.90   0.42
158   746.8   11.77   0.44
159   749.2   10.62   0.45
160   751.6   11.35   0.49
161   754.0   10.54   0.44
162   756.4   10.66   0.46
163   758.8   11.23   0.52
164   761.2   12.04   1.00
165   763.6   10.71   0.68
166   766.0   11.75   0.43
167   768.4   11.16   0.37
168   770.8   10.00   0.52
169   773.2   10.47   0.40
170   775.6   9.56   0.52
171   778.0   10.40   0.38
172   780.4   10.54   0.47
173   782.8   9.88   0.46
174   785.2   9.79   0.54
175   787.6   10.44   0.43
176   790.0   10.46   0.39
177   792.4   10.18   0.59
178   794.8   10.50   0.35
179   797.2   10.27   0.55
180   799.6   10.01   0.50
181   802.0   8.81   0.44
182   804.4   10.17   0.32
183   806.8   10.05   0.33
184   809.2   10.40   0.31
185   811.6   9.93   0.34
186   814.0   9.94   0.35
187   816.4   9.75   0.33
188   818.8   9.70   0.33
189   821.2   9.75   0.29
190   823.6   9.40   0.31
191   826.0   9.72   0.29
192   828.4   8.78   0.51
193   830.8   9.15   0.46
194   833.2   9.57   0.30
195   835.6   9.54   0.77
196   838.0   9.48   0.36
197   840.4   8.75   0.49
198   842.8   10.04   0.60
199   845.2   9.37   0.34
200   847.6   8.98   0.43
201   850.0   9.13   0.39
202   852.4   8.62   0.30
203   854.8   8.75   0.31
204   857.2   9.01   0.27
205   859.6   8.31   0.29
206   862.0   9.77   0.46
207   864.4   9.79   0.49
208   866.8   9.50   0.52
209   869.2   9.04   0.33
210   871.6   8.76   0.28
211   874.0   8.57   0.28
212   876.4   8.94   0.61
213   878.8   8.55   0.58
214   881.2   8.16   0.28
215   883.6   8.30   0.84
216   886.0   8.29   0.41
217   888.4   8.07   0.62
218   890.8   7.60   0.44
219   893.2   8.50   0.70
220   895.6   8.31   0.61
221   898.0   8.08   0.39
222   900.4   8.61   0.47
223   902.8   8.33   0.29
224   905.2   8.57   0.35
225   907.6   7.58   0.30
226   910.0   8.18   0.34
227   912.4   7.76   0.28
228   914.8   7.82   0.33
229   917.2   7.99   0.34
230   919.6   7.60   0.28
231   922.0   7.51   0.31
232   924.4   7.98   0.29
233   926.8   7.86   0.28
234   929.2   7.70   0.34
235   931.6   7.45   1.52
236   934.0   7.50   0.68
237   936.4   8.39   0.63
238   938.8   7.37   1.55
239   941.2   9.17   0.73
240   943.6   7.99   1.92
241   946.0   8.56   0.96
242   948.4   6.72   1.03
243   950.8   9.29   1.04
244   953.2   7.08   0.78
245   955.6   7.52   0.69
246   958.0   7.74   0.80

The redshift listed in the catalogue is 0.05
